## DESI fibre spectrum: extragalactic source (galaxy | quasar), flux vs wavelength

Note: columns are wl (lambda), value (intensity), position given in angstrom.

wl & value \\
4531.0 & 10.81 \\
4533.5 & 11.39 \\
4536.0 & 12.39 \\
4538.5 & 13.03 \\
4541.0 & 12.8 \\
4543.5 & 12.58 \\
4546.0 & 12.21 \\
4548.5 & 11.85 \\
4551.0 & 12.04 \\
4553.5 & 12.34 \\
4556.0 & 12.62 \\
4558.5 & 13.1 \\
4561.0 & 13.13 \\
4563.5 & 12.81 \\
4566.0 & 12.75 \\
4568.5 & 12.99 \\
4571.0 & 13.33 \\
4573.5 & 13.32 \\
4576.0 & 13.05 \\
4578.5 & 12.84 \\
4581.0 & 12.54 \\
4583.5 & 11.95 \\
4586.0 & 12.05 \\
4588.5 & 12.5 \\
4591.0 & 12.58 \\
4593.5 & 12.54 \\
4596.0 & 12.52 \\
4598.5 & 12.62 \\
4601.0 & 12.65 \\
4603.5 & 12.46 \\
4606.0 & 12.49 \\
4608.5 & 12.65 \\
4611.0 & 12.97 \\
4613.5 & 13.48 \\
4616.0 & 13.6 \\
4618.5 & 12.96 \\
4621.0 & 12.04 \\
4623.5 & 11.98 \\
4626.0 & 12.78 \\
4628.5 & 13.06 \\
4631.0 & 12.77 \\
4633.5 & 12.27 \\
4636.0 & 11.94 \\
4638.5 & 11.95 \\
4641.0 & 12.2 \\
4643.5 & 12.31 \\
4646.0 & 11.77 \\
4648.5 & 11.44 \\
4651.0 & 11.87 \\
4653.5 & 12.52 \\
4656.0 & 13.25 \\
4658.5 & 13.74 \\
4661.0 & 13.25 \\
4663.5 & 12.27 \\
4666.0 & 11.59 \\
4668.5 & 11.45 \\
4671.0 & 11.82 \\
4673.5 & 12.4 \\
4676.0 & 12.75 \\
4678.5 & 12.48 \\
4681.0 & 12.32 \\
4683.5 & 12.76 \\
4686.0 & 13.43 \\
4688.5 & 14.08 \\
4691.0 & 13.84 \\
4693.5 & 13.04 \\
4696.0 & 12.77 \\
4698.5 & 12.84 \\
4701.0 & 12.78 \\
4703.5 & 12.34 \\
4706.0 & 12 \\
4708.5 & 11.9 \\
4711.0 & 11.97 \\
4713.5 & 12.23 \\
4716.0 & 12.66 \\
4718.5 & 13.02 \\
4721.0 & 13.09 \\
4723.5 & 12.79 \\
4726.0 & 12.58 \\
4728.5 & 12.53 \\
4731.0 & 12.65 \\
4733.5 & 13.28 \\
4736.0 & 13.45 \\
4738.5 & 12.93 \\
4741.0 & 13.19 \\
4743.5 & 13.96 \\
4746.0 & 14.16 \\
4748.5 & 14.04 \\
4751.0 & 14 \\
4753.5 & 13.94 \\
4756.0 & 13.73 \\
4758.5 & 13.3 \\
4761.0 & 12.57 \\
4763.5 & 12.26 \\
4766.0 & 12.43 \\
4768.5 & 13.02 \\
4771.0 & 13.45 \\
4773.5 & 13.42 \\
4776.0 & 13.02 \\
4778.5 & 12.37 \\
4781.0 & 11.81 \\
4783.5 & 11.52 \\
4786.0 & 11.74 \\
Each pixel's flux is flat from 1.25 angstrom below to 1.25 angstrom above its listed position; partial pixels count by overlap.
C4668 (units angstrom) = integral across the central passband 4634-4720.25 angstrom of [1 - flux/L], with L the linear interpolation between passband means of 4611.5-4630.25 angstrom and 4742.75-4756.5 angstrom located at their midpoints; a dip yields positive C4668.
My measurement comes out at 5.4 angstrom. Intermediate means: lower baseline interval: 12.8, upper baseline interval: 14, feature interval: 12.5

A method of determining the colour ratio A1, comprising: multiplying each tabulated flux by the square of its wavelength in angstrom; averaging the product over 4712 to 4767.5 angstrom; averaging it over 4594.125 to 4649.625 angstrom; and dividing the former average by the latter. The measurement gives 1.10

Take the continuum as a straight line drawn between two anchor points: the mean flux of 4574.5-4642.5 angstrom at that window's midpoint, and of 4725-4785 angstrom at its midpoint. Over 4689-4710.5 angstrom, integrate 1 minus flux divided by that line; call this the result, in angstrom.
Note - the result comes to 0.3 angstrom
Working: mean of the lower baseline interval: 12.6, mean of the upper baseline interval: 13.1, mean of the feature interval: 12.7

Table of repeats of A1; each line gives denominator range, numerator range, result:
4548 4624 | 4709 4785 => 1.10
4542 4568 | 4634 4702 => 1.05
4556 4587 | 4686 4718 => 1.05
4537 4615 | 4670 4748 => 1.07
